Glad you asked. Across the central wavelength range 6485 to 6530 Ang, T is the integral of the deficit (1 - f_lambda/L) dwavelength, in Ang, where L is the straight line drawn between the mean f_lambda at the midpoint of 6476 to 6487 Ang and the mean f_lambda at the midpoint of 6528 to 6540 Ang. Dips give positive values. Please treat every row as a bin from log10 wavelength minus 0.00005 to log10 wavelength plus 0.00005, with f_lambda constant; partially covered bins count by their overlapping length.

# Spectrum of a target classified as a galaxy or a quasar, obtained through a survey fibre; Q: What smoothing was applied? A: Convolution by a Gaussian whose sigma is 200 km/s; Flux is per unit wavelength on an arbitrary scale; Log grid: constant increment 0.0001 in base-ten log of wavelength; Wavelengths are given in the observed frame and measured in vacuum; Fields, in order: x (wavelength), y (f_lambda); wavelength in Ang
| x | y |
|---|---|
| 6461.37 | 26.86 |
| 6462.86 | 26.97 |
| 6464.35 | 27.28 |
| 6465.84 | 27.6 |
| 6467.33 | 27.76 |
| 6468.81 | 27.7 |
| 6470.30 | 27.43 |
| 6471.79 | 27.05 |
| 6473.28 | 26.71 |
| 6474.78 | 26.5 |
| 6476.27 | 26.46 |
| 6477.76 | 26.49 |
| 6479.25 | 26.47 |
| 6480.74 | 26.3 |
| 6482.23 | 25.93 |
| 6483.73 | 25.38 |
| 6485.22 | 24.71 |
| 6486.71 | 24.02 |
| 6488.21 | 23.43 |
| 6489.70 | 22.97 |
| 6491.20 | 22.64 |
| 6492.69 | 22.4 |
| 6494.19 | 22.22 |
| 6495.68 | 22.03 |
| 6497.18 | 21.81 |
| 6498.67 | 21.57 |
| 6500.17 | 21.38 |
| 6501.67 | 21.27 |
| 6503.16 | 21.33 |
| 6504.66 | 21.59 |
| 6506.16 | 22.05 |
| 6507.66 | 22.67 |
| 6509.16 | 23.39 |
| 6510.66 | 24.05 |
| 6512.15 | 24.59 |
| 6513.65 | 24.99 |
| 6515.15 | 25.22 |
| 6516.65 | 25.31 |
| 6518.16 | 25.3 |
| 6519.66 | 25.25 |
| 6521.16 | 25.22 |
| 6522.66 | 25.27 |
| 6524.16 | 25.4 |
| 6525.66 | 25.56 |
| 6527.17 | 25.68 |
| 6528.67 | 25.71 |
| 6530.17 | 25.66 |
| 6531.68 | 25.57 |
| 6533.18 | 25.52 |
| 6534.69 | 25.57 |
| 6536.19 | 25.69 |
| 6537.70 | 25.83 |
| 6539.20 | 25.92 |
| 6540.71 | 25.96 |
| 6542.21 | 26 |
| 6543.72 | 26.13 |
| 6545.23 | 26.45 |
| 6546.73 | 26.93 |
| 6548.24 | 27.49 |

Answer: 3.6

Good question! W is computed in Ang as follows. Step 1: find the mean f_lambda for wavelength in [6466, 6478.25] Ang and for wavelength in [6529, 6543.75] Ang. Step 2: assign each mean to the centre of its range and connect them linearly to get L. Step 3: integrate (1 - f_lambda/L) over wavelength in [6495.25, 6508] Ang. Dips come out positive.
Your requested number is 2.29 Ang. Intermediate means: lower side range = 27.1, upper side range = 25.8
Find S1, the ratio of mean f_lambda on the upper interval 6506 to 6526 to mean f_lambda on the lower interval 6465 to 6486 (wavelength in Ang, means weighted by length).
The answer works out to 0.93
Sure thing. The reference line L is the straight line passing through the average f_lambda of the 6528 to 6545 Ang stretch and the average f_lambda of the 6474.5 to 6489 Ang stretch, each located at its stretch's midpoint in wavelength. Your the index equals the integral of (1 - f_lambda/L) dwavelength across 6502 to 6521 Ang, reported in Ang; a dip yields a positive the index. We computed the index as 1.39 Ang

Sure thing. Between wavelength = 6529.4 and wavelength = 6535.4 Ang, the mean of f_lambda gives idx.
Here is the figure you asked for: 25.6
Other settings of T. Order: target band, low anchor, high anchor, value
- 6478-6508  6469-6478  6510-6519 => 3.21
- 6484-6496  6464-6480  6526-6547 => 1.59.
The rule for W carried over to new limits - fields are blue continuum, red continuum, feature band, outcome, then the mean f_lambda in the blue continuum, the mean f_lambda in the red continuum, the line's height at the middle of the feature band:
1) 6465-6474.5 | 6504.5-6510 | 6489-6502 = 1.1 Ang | 27.3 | 22.5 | 24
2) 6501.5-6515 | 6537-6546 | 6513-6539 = -0.8 Ang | 23.1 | 26.1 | 24.7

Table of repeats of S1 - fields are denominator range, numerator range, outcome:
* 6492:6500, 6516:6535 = 1.16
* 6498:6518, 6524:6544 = 1.11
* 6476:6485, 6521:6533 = 0.98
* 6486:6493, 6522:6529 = 1.10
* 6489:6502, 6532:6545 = 1.17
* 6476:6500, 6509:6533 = 1.05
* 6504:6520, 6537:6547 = 1.09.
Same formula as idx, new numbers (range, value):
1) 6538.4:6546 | 26.1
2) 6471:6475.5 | 26.7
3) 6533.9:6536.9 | 25.6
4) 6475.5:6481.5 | 26.5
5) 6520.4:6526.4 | 25.4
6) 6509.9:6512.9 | 24.4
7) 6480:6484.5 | 25.9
